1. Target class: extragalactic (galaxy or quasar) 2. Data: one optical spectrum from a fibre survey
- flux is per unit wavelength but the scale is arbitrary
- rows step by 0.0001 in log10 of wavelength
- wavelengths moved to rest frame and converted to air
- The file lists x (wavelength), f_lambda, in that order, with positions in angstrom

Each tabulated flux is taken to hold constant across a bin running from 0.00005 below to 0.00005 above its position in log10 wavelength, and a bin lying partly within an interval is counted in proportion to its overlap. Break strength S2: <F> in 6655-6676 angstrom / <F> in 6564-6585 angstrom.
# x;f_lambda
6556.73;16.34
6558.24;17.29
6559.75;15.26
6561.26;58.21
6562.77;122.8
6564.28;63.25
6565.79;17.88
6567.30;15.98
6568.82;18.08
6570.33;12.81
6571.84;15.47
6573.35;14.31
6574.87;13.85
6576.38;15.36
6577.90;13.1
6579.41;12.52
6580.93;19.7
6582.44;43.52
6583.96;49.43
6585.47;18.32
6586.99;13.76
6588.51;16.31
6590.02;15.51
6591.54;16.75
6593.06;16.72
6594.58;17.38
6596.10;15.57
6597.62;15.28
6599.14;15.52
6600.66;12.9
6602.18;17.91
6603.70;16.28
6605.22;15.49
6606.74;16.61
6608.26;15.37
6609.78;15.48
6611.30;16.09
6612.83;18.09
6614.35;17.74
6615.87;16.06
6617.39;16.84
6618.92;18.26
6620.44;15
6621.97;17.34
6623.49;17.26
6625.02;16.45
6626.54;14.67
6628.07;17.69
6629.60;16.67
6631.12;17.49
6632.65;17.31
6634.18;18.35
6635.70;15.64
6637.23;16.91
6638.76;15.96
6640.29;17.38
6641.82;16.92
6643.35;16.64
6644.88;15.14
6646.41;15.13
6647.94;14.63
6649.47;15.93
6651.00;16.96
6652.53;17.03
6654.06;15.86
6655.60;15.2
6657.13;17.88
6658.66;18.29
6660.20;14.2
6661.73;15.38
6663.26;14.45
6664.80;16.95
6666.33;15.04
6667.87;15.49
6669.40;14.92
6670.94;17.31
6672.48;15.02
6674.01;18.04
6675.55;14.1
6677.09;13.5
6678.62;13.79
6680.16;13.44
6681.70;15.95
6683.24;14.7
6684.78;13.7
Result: 0.71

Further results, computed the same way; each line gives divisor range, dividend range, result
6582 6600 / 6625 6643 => 0.81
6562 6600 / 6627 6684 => 0.66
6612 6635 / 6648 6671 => 0.94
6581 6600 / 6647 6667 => 0.76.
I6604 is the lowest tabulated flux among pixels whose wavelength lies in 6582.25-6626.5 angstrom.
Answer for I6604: 12.9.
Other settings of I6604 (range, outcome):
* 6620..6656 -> 14.63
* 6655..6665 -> 14.2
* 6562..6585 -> 12.52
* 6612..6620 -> 16.06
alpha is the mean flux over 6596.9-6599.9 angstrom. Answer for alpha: 15.4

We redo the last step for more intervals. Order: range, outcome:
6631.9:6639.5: 16.8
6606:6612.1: 15.9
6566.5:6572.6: 15.6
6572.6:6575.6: 14.1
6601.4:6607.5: 16.6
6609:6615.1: 16.8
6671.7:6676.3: 15.7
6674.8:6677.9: 13.8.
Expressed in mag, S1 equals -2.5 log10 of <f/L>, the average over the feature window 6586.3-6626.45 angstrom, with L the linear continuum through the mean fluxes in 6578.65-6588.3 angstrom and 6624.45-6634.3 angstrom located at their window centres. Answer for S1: 0.28 mag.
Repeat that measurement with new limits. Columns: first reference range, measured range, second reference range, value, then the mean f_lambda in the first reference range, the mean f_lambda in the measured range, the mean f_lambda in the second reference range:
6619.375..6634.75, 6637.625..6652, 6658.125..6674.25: 0.02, 16.8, 16.1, 15.8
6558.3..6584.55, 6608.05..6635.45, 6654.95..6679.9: 0.31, 30.2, 16.8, 15.6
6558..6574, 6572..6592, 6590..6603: 0.20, 34.4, 20.1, 16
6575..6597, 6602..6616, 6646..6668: 0.14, 20.1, 16.5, 15.9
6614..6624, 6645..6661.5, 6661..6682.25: -0.02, 16.9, 16.1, 15.2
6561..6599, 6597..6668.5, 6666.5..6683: 0.19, 25.5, 16.3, 15.1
